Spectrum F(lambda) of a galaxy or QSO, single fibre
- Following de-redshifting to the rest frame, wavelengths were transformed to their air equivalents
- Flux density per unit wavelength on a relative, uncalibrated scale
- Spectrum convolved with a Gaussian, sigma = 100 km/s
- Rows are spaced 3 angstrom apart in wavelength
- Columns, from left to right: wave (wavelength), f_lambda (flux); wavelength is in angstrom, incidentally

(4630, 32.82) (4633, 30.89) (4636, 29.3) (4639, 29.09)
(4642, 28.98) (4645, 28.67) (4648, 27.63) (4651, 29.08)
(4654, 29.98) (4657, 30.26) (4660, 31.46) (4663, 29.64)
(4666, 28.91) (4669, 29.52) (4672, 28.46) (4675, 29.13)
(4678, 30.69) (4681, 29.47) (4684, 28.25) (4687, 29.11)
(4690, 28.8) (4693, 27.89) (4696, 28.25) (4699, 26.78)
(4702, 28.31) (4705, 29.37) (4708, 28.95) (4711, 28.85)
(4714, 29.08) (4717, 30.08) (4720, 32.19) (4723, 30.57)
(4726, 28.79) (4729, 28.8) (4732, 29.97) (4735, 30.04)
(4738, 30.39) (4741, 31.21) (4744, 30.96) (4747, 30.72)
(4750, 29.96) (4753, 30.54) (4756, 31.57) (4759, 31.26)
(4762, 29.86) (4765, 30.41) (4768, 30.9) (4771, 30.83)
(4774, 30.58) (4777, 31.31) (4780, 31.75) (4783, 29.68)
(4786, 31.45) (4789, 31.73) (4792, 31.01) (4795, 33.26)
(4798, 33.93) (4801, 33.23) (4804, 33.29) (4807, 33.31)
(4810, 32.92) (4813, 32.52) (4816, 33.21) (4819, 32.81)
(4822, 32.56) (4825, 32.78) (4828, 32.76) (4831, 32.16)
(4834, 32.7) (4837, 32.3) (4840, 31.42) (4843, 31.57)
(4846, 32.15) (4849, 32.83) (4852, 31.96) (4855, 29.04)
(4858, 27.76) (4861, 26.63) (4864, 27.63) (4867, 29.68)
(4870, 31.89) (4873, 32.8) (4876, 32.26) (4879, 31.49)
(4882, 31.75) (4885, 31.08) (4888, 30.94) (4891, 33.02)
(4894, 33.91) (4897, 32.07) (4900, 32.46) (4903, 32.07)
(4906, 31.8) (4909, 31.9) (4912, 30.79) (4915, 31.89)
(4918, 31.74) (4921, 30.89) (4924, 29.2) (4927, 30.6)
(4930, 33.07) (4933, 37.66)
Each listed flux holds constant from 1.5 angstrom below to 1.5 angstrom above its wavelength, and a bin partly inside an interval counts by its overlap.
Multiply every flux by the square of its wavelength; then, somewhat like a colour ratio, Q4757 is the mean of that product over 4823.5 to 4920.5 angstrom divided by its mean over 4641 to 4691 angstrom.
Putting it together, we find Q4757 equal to 1.2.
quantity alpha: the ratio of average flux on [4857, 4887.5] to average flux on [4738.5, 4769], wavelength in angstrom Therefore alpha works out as 1.0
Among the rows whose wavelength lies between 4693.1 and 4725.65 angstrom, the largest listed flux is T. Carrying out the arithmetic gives 32.19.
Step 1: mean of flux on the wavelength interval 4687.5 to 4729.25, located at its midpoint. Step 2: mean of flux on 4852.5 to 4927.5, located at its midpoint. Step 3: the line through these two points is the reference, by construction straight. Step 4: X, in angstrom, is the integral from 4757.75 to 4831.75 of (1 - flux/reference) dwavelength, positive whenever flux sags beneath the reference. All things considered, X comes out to -4.9 angstrom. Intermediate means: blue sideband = 29.1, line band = 32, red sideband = 31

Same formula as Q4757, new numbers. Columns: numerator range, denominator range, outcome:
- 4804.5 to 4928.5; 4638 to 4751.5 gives 1.15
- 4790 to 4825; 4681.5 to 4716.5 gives 1.20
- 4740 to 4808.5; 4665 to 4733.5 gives 1.11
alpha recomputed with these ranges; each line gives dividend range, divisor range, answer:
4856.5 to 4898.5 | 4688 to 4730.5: 1.06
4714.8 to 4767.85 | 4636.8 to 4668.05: 1.04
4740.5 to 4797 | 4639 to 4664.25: 1.05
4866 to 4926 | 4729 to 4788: 1.03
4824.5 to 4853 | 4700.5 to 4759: 1.07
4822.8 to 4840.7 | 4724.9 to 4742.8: 1.08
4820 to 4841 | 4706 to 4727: 1.09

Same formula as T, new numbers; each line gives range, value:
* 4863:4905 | 33.91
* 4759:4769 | 31.26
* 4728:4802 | 33.93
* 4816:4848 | 33.21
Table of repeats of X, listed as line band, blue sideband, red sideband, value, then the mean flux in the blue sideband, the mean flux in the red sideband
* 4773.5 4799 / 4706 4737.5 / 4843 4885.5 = -1.2 angstrom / 29.7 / 30.7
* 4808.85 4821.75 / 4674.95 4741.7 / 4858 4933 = -1.0 angstrom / 29.3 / 31.4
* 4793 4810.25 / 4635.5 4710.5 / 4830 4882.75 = -1.6 angstrom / 29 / 31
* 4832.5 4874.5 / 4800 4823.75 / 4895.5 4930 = 2.1 angstrom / 33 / 31.5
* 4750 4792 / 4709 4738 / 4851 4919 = -0.9 angstrom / 29.8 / 31.1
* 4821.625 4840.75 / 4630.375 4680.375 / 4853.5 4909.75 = -1.1 angstrom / 29.6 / 31.1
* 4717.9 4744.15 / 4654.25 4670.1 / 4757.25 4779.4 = 0.2 angstrom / 30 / 30.8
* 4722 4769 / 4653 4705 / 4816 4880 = -0.6 angstrom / 29.1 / 31.3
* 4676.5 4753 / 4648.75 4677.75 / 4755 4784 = 1.7 angstrom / 29.6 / 30.8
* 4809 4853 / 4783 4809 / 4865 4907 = -0.3 angstrom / 32.5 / 31.9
